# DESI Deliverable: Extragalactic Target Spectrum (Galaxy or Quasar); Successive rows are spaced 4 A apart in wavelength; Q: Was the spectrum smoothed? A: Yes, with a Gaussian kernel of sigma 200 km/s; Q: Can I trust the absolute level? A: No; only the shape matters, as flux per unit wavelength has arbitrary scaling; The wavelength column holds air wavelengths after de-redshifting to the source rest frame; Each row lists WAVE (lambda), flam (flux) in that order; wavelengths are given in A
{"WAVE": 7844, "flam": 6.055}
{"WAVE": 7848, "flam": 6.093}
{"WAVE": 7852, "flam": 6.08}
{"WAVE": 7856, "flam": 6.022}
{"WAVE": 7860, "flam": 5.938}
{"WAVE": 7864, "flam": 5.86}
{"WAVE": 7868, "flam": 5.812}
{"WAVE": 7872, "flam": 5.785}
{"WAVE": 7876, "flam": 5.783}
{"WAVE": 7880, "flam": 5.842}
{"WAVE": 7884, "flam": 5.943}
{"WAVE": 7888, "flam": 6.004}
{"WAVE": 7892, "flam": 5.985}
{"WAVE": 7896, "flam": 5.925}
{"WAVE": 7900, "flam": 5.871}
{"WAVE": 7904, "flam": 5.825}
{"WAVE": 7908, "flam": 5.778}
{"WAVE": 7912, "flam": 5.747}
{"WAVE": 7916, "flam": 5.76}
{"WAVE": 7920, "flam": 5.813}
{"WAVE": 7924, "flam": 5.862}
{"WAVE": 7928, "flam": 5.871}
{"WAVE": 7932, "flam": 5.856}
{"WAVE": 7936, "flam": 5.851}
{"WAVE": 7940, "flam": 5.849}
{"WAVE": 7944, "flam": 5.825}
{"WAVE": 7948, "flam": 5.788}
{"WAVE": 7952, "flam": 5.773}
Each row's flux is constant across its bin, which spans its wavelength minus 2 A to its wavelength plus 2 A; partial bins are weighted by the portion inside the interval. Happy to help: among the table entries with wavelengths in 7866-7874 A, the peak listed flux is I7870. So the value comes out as 5.812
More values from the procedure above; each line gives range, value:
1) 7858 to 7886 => 5.943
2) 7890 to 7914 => 5.985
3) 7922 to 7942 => 5.871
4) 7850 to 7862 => 6.08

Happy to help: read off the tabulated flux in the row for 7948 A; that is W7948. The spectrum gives 5.788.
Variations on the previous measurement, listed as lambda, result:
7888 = 6.004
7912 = 5.747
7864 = 5.86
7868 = 5.812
